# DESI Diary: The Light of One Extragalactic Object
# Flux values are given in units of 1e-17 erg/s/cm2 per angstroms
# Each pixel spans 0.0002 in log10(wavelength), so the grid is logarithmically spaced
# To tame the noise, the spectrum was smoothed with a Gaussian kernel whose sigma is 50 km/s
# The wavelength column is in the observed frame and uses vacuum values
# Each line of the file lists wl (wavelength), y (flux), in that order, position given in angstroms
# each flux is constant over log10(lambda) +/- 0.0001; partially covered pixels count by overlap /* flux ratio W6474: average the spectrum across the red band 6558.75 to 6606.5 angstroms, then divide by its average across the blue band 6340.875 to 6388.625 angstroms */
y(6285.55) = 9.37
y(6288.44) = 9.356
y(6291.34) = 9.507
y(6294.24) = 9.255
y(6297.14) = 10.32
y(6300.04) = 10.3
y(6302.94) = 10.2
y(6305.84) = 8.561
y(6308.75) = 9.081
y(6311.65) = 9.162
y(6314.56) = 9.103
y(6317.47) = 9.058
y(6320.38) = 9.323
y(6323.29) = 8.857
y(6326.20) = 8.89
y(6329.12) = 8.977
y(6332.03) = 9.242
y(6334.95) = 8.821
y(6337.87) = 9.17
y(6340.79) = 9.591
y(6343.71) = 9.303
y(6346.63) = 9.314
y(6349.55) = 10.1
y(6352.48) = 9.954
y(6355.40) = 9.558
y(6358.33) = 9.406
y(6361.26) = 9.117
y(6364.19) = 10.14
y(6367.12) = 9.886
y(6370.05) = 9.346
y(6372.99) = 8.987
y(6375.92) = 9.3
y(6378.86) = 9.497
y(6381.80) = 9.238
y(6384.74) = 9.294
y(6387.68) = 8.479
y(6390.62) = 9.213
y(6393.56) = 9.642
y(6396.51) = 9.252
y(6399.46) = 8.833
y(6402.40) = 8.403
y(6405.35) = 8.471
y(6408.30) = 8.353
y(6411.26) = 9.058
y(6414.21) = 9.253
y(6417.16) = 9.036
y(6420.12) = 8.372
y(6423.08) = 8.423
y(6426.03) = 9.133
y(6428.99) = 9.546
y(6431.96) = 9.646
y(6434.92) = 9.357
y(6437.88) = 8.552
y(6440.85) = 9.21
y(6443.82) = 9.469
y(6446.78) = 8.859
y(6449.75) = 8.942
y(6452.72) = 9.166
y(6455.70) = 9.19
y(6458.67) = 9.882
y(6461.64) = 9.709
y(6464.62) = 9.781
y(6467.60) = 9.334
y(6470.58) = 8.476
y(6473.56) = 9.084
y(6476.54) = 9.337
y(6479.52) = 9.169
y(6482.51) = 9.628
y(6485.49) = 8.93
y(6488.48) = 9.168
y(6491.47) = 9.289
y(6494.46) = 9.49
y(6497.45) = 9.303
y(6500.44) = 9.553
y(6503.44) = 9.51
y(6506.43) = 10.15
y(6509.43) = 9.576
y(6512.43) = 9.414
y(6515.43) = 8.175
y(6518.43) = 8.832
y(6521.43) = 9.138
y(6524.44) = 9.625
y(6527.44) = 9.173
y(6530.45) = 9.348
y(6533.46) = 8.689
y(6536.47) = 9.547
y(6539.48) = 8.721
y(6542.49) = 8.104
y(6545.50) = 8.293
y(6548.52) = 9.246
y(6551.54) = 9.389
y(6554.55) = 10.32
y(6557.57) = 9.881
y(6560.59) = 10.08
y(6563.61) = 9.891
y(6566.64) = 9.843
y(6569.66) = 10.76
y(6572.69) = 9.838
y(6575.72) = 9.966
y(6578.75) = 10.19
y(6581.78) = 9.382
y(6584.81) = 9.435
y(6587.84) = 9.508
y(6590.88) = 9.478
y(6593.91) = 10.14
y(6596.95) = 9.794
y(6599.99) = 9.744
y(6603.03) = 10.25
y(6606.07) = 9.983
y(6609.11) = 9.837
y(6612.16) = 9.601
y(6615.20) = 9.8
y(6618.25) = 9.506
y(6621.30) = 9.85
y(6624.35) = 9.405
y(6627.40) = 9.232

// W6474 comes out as 1.05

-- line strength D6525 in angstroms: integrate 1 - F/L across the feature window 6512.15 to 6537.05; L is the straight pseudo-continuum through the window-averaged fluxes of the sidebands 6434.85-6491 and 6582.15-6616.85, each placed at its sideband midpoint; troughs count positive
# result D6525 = 1.04 angstroms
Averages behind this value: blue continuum 9.22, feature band 9.07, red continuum 9.77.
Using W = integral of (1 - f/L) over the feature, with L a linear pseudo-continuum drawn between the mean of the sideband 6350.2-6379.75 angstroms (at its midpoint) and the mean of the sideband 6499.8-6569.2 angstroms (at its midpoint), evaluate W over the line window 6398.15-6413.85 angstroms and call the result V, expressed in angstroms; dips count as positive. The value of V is 1.4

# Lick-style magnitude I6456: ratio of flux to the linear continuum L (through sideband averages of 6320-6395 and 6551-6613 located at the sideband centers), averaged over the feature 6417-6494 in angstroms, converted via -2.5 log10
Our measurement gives 0.04 mag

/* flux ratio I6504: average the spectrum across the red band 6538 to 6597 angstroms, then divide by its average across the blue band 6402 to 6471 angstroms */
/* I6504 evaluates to 1.1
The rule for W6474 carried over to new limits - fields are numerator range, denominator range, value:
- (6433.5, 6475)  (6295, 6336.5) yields 0.99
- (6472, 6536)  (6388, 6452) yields 1.03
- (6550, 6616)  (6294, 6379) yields 1.05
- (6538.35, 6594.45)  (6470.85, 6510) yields 1.02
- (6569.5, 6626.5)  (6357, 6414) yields 1.07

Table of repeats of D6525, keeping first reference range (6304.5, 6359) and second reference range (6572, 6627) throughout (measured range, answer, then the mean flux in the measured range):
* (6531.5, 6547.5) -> 1.5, 8.71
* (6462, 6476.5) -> 0.4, 9.22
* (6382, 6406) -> 1.0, 8.98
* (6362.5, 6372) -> -0.4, 9.73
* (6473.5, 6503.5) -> 0.7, 9.32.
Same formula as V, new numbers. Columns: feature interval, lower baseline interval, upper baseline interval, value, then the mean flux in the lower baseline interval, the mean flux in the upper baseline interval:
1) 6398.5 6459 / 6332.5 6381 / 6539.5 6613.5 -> 3.4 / 9.46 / 9.69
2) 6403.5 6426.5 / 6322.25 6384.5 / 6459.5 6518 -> 1.5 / 9.37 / 9.32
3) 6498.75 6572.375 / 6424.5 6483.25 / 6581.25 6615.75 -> 1.2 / 9.27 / 9.76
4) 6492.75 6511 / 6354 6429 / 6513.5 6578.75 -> -0.5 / 9.12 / 9.39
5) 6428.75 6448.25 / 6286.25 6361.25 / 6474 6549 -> 0.1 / 9.37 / 9.17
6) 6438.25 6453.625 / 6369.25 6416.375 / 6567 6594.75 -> 0.3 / 9.03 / 9.85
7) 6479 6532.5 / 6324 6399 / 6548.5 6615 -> 2.1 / 9.34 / 9.86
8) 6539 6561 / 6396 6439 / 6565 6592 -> 1.0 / 8.91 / 9.82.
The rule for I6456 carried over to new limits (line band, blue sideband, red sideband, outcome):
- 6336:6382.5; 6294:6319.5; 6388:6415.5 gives -0.039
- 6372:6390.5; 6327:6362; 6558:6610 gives 0.036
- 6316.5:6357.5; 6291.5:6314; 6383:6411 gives -0.001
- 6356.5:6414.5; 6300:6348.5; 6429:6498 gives 0.009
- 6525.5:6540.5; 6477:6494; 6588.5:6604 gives 0.045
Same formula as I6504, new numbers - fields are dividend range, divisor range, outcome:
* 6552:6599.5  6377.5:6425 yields 1.11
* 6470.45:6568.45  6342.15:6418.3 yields 1.01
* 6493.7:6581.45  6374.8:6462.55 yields 1.04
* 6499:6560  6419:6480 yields 1.01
